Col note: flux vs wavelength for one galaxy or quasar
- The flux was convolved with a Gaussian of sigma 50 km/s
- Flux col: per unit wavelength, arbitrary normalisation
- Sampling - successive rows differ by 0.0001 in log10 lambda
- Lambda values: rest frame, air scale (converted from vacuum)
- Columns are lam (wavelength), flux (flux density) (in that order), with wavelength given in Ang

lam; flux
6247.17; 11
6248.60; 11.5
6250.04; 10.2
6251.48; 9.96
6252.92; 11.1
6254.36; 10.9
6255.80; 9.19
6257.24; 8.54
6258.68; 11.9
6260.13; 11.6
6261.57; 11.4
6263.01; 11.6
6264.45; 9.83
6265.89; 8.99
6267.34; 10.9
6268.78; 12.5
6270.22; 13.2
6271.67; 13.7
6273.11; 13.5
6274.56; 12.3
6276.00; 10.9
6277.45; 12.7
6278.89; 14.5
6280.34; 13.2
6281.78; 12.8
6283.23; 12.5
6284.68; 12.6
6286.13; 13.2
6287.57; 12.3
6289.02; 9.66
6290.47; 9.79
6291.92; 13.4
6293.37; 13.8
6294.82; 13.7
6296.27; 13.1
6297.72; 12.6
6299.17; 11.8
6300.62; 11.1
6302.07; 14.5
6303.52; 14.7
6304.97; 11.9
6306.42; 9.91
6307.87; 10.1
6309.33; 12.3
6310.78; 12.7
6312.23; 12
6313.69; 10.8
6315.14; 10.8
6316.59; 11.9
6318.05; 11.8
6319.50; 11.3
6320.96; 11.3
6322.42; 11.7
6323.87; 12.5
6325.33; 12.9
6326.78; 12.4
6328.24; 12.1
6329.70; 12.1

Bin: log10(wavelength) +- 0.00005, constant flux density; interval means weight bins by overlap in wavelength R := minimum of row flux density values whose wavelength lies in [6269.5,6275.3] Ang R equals 12.3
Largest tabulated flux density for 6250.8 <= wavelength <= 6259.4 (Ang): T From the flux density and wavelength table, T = 11.9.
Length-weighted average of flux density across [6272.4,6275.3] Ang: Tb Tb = 12.9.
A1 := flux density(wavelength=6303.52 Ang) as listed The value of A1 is 14.7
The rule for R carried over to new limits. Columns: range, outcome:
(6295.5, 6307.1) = 9.91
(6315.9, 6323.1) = 11.3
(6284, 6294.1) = 9.66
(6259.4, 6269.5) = 8.99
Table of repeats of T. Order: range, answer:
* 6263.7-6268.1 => 10.9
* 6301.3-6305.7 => 14.7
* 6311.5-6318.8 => 12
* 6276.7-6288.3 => 14.5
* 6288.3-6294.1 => 13.8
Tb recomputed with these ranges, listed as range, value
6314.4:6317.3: 11.4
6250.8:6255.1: 10.7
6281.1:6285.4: 12.6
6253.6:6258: 9.58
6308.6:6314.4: 11.9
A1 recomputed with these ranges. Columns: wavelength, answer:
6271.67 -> 13.7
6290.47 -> 9.79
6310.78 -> 12.7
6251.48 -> 9.96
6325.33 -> 12.9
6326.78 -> 12.4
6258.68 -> 11.9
